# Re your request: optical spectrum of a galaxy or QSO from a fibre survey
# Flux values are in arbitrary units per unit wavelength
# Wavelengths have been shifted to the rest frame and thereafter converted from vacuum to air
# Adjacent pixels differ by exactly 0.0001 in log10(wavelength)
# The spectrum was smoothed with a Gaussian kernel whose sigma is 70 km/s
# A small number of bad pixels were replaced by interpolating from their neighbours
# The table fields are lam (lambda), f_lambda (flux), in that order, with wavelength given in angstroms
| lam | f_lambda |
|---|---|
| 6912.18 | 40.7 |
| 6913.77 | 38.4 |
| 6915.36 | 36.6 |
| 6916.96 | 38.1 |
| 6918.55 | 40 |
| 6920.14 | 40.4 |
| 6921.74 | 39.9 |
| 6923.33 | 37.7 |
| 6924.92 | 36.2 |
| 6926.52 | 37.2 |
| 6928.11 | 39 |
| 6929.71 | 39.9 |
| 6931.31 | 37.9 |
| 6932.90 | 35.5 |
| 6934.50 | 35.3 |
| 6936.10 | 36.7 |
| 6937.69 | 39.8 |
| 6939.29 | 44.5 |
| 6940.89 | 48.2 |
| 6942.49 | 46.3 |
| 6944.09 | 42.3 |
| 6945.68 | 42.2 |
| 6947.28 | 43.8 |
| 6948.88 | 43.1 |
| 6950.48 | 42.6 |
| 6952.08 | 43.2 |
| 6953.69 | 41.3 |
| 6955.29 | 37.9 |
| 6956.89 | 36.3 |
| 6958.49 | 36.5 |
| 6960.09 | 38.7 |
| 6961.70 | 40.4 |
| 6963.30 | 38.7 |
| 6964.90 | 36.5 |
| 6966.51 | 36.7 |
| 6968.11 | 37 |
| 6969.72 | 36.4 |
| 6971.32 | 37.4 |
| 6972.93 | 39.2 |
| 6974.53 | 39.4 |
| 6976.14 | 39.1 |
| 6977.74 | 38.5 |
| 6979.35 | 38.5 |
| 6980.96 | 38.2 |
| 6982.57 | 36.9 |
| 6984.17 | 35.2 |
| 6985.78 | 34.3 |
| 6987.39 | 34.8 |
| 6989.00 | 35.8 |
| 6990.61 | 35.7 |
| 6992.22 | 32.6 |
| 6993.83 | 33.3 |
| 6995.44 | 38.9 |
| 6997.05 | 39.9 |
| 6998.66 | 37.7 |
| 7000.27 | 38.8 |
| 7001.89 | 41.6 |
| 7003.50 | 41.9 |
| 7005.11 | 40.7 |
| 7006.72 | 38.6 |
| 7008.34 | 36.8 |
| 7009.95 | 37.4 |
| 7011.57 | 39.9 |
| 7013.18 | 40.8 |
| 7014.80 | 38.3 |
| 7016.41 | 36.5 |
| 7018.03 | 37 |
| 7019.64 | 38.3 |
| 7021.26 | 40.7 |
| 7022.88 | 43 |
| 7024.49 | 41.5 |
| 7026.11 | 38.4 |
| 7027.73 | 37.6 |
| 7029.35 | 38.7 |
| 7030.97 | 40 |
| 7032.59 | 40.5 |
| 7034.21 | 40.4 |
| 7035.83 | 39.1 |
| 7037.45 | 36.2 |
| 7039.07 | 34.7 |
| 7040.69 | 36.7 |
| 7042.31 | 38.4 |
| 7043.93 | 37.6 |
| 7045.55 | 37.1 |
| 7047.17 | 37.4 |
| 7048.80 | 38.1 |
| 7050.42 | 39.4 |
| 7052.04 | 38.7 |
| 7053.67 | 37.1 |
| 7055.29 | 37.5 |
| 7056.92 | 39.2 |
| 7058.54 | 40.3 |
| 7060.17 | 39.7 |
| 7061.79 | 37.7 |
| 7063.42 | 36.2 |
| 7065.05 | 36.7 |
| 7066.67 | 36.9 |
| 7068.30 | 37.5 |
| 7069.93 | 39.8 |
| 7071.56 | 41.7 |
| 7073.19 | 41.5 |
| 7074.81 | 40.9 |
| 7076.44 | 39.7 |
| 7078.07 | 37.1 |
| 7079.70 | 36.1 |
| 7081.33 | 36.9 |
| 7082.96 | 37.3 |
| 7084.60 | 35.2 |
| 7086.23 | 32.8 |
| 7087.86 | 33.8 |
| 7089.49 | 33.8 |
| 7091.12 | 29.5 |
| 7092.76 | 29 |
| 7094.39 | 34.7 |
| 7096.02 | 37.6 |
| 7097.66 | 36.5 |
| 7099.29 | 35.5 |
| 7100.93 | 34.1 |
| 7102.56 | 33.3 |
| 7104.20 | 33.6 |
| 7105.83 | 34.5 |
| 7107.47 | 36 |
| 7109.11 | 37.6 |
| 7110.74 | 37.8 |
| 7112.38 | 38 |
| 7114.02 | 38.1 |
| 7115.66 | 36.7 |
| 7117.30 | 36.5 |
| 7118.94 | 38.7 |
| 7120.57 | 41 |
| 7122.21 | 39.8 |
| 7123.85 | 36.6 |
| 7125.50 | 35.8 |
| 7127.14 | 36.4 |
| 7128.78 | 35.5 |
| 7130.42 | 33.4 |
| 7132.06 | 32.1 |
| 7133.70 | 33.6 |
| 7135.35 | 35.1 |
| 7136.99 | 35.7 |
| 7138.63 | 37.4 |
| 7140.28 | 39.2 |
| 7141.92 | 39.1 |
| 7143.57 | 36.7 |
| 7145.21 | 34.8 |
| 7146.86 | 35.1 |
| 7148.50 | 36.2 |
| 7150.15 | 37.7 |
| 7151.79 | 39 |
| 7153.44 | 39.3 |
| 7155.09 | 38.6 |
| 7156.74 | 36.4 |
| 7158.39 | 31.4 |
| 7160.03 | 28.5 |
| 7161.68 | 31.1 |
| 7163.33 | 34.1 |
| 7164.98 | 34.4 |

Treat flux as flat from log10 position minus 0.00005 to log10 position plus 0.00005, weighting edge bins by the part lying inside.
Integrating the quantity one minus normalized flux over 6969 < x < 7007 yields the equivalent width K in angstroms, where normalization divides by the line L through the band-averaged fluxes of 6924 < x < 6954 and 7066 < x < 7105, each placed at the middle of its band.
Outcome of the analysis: 1.5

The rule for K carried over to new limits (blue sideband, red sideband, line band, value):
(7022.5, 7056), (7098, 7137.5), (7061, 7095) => 0.8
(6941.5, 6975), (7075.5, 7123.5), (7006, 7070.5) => -1.3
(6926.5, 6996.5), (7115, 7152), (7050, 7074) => -0.8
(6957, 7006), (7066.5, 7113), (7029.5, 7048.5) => -0.6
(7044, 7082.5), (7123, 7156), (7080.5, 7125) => 1.9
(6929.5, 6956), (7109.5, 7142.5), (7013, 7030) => 0.1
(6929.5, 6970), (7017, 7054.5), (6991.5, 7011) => 0.4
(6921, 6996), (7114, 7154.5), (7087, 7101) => 1.3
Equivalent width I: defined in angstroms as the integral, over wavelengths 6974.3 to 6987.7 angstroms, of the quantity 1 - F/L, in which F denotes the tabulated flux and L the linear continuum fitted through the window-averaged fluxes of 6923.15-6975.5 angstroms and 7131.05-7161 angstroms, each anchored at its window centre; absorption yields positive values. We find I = 0.6 angstroms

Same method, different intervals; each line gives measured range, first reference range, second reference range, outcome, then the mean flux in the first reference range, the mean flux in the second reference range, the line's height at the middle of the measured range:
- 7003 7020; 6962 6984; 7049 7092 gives -0.5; 37.9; 37.4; 37.7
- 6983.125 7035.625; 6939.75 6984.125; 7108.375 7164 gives 0.7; 39.8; 36.3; 38.8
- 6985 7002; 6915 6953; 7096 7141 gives 1.1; 40.3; 36.3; 39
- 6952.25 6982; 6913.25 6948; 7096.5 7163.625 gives 0.7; 39.8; 36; 39.1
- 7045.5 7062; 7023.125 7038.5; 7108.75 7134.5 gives 0.1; 39.2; 36.7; 38.6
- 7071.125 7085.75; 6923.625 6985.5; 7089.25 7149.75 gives -0.6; 39.2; 35.8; 36.7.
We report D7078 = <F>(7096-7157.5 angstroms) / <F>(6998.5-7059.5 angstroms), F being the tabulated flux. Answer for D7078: 0.9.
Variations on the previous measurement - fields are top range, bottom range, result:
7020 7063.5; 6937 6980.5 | 0.96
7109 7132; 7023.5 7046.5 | 0.97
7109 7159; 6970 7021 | 0.97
